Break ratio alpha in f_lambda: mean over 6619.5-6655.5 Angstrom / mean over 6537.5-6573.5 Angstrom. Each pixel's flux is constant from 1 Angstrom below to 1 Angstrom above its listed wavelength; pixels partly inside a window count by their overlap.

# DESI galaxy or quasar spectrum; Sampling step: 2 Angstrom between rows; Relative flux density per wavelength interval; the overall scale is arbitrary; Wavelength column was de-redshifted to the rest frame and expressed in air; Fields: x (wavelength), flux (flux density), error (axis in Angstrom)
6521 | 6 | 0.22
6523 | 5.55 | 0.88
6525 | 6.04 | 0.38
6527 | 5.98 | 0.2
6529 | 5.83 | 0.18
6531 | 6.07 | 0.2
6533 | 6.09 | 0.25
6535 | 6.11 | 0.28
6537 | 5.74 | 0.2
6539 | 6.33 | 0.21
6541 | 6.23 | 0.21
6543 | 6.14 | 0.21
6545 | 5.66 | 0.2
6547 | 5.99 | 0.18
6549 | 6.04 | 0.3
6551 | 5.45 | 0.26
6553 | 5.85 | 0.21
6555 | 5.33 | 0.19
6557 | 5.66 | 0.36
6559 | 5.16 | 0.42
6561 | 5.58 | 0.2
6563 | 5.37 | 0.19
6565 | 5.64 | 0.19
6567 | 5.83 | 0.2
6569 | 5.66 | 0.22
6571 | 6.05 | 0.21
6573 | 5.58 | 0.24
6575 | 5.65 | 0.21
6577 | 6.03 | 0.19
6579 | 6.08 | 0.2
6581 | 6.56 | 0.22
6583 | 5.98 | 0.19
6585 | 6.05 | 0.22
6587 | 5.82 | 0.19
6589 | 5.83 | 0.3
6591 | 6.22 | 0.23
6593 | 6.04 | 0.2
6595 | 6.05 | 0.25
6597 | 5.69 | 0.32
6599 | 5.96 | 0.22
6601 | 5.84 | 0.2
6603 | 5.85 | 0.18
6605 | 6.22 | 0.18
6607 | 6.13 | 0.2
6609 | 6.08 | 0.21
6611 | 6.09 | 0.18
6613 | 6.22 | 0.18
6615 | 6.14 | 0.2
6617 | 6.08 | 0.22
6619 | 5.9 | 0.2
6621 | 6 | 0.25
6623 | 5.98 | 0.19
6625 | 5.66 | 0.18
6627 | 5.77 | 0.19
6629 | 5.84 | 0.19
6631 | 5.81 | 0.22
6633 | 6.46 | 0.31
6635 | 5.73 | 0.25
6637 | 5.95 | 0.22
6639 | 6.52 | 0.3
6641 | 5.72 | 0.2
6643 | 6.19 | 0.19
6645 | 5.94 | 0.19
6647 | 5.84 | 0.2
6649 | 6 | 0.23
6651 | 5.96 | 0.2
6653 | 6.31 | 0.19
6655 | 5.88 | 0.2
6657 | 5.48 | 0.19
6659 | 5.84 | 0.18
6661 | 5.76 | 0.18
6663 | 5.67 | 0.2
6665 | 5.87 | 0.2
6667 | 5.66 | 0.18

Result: 1.0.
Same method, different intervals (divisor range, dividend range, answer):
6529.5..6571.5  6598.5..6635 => 1.03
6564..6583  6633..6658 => 1.01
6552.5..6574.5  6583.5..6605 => 1.06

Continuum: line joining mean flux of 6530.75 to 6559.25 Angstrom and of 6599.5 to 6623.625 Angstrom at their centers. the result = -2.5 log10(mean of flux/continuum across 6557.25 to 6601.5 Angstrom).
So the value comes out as 0.02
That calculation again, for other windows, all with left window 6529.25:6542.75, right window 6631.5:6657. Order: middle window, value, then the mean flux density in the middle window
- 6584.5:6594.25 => 0.01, 5.99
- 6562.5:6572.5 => 0.06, 5.72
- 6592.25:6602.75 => 0.02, 5.91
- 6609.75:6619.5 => -0.01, 6.1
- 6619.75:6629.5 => 0.03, 5.85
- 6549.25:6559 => 0.09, 5.57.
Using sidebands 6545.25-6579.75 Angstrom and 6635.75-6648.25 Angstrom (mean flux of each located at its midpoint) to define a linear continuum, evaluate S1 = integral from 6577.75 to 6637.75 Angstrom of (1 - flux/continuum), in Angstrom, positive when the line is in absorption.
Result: -1.2 Angstrom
